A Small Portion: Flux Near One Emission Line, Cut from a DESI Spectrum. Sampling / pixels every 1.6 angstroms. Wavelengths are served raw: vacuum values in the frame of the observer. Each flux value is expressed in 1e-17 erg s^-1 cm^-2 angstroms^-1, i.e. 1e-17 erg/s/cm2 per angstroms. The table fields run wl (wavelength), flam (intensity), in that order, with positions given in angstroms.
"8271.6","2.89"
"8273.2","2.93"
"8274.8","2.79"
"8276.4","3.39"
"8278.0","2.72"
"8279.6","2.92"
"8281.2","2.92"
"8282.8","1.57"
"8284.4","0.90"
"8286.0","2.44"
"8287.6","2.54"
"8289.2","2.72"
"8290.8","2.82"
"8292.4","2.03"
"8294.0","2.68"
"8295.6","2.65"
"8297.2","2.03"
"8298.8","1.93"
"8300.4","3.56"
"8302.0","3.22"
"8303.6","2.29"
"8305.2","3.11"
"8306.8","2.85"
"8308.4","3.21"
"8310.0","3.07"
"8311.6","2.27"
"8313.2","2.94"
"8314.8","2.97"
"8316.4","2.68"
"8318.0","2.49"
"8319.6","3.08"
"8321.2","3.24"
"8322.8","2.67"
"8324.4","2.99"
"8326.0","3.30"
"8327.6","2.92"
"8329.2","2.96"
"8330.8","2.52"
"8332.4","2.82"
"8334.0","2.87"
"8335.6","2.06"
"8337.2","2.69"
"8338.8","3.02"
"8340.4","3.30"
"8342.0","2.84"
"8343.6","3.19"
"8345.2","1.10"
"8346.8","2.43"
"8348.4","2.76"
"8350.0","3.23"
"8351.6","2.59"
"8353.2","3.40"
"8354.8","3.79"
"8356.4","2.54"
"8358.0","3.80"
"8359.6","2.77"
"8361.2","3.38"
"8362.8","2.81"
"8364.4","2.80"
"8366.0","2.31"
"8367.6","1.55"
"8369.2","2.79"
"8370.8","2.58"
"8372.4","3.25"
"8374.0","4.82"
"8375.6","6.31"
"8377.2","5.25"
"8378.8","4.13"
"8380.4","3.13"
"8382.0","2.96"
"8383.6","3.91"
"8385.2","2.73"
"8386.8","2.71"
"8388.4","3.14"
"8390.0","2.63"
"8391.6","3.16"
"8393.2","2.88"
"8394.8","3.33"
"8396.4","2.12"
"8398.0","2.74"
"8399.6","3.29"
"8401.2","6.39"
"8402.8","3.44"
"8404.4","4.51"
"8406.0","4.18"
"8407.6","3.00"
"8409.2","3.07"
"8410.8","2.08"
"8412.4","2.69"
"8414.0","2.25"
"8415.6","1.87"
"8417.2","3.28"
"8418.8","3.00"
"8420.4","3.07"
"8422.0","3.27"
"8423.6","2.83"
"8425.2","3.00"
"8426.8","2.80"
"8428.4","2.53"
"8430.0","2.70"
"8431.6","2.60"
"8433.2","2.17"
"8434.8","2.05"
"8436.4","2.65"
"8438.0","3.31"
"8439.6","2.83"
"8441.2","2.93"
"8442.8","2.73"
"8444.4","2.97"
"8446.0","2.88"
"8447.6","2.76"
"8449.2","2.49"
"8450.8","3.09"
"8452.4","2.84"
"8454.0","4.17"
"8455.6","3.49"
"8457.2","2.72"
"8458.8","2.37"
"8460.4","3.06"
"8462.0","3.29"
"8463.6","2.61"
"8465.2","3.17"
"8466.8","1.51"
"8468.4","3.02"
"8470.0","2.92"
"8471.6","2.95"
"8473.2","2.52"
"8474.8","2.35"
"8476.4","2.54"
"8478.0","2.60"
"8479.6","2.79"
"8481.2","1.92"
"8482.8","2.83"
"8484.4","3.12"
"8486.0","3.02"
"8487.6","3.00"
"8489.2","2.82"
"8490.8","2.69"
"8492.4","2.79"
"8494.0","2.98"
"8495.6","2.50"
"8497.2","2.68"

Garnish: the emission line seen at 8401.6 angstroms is [N II]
